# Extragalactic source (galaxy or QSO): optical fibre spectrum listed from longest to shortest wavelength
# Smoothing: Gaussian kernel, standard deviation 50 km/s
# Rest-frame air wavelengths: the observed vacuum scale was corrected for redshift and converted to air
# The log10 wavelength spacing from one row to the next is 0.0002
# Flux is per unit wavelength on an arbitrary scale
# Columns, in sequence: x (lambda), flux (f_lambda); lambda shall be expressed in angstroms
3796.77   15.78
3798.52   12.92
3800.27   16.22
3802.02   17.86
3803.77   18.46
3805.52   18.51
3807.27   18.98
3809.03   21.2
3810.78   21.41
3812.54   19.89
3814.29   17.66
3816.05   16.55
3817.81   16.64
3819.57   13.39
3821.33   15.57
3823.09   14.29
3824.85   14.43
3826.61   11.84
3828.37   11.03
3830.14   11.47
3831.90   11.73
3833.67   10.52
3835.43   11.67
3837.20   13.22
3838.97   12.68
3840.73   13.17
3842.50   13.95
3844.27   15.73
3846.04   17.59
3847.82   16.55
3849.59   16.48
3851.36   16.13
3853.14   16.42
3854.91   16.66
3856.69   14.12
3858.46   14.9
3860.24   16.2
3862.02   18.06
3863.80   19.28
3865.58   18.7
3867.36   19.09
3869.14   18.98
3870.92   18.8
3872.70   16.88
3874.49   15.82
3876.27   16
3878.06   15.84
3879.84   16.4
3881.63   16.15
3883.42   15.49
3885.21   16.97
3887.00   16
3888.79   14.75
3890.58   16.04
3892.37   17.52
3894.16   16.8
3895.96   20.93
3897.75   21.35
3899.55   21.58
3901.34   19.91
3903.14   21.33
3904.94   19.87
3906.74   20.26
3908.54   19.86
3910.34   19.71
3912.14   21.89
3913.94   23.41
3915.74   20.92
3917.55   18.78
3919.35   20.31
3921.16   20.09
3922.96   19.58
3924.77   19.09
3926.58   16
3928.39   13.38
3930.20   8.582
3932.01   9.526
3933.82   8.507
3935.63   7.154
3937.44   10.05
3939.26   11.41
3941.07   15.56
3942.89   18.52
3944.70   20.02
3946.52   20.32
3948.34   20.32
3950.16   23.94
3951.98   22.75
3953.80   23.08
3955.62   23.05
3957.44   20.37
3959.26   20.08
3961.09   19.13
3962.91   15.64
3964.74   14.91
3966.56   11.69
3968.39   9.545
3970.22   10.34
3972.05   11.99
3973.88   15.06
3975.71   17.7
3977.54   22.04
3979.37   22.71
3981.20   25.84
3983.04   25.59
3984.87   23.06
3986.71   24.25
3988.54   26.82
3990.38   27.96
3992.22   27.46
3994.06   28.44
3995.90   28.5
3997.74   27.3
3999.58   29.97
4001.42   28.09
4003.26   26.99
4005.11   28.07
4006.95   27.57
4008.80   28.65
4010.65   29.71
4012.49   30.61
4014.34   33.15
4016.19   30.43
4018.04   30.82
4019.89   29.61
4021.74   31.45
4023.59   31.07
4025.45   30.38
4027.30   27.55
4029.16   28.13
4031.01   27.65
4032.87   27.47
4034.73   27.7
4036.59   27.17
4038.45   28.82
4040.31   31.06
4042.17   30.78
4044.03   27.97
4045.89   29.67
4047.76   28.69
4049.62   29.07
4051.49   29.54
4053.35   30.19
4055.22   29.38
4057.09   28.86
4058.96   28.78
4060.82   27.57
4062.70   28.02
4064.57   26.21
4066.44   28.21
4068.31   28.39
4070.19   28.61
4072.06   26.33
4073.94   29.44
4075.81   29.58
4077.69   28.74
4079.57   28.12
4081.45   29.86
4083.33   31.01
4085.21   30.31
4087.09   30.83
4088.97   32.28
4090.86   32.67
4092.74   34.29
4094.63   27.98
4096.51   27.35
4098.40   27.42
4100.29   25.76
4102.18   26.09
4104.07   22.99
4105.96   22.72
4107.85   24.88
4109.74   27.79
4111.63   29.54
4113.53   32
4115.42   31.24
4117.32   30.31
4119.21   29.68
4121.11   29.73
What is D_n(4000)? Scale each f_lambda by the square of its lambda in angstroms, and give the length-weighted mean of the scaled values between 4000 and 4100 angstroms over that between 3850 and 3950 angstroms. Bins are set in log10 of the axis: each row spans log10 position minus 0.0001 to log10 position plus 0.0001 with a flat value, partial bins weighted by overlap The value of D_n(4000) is 1.83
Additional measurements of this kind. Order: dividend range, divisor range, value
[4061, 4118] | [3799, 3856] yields 2.10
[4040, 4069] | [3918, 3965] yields 1.79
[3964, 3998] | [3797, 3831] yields 1.42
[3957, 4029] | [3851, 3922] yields 1.42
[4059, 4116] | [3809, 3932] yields 1.89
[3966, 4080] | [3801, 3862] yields 1.91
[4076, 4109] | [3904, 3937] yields 1.83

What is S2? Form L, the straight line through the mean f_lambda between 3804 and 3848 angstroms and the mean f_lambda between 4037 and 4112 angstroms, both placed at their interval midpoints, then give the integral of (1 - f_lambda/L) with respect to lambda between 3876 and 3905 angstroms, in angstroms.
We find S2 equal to 1.4 angstroms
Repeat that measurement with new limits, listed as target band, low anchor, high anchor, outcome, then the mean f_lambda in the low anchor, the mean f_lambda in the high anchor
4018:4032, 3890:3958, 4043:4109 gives -2.5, 18.2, 28.5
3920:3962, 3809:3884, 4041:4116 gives 8.1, 15.7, 28.7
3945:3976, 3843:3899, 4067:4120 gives 5.7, 17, 28.8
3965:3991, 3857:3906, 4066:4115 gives 3.9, 17.7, 28.6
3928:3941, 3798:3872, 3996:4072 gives 7.2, 15.9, 28.9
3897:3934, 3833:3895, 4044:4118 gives 0.9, 16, 28.7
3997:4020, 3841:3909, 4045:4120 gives -4.3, 17.4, 28.8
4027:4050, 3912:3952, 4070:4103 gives -2.9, 16.7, 29.3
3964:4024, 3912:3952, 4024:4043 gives -0.9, 16.7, 28.7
